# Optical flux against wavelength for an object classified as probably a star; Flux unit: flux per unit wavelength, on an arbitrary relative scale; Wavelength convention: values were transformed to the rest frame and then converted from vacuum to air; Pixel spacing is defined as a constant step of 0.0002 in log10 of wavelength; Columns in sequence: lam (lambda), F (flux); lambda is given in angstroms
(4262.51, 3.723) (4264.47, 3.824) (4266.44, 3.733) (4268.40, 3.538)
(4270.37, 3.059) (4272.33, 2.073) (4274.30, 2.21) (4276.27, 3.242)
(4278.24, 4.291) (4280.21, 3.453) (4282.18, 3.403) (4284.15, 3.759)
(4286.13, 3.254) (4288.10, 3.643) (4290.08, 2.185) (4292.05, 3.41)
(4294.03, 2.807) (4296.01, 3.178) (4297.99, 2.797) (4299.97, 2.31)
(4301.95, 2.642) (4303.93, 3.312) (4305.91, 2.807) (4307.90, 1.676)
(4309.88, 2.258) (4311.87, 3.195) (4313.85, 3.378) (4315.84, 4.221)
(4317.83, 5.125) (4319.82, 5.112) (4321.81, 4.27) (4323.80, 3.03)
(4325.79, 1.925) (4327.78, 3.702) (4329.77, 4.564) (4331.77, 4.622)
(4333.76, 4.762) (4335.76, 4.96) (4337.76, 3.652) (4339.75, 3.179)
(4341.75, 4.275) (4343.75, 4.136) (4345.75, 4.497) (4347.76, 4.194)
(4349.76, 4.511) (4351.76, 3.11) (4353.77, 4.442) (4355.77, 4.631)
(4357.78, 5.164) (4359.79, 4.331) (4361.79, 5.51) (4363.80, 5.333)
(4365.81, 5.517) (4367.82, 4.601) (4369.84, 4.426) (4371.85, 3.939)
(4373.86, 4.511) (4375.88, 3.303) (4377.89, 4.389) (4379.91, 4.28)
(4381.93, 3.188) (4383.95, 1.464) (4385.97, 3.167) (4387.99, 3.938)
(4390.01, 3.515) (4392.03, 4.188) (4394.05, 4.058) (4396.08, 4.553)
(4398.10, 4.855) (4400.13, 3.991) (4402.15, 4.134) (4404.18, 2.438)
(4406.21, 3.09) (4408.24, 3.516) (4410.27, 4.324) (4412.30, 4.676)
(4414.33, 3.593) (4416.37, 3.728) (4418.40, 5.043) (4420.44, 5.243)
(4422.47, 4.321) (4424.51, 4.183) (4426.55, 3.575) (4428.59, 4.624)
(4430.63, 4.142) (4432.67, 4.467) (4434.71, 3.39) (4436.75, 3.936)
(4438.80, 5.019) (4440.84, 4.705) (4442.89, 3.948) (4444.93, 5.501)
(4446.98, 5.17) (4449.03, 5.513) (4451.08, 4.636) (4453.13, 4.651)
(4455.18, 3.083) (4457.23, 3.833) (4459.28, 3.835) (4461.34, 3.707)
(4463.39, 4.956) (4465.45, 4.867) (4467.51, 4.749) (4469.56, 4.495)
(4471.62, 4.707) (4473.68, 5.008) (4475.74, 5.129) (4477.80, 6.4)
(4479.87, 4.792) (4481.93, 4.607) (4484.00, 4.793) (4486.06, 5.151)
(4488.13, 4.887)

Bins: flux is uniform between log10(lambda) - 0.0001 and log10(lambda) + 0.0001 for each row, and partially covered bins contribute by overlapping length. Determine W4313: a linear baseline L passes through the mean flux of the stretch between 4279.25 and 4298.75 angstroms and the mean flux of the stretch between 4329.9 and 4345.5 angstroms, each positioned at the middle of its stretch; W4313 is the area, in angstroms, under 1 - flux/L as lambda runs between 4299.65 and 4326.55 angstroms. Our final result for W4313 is 3.36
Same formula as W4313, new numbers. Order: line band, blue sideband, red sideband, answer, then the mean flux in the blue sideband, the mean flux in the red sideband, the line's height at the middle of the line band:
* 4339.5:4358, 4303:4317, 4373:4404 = -4.5 angstroms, 3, 3.79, 3.39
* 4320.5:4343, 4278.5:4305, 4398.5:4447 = -3.1 angstroms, 3.12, 4.19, 3.45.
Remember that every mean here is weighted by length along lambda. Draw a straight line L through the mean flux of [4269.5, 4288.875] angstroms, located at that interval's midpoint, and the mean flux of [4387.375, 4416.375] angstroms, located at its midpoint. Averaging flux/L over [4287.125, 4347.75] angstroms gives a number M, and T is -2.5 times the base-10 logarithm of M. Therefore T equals -0.02 mag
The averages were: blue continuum 3.24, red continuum 3.91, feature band 3.53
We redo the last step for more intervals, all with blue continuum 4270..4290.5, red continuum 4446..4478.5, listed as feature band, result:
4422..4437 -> 0.079 mag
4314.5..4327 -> -0.126 mag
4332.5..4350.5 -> -0.157 mag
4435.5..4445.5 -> -0.018 mag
